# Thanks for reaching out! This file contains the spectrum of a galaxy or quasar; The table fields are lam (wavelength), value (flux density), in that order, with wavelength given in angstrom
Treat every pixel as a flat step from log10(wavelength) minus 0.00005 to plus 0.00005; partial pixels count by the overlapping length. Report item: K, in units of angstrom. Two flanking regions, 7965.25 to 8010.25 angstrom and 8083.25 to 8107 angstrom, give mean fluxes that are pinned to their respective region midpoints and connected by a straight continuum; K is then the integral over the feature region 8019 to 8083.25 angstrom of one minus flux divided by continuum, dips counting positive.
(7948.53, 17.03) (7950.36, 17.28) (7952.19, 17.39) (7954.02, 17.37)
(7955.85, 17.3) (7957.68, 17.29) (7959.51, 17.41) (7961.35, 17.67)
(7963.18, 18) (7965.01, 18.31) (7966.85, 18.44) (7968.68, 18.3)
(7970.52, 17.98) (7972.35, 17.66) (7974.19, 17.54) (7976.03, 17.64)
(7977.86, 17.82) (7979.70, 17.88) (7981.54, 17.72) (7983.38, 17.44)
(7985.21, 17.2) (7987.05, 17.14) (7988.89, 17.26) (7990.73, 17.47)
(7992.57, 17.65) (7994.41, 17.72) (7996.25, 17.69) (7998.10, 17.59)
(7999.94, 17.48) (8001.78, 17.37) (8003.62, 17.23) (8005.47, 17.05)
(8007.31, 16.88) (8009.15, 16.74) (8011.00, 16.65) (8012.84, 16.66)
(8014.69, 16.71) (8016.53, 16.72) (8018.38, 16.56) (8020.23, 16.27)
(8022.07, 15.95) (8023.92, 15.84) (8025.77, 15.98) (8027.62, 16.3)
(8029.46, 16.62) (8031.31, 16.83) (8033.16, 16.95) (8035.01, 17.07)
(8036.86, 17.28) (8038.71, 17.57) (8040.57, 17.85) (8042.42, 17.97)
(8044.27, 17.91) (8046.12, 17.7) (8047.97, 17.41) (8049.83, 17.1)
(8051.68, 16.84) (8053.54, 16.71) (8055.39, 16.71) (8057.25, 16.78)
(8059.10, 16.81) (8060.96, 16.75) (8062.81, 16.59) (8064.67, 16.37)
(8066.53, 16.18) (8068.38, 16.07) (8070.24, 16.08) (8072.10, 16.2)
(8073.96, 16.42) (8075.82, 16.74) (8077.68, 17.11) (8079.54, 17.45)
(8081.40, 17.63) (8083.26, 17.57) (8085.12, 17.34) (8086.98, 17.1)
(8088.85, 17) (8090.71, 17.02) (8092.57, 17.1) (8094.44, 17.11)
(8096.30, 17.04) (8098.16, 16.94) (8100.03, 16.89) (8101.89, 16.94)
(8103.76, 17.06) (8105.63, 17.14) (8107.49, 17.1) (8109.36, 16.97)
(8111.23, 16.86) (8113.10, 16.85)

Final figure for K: 1.6 angstrom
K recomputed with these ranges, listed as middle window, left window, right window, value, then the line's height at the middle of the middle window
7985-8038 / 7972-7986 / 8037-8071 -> 1.3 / 17.3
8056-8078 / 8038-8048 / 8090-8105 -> 1.2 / 17.4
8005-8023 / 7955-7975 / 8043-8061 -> 0.8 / 17.4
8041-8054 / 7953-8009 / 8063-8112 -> -0.2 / 17.1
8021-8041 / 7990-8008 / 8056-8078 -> 0.3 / 17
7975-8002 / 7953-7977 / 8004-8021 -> -0.5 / 17.2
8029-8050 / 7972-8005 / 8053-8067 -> -0.6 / 16.9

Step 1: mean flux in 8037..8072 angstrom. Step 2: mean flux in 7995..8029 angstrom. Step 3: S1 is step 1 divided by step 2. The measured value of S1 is 1.01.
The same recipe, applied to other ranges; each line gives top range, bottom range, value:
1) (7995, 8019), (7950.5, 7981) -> 0.96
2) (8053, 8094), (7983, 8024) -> 0.99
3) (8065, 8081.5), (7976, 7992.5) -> 0.95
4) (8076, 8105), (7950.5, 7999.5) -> 0.97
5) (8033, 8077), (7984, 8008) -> 0.97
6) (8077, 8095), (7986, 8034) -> 1.02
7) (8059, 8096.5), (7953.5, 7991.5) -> 0.95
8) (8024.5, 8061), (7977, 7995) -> 0.97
